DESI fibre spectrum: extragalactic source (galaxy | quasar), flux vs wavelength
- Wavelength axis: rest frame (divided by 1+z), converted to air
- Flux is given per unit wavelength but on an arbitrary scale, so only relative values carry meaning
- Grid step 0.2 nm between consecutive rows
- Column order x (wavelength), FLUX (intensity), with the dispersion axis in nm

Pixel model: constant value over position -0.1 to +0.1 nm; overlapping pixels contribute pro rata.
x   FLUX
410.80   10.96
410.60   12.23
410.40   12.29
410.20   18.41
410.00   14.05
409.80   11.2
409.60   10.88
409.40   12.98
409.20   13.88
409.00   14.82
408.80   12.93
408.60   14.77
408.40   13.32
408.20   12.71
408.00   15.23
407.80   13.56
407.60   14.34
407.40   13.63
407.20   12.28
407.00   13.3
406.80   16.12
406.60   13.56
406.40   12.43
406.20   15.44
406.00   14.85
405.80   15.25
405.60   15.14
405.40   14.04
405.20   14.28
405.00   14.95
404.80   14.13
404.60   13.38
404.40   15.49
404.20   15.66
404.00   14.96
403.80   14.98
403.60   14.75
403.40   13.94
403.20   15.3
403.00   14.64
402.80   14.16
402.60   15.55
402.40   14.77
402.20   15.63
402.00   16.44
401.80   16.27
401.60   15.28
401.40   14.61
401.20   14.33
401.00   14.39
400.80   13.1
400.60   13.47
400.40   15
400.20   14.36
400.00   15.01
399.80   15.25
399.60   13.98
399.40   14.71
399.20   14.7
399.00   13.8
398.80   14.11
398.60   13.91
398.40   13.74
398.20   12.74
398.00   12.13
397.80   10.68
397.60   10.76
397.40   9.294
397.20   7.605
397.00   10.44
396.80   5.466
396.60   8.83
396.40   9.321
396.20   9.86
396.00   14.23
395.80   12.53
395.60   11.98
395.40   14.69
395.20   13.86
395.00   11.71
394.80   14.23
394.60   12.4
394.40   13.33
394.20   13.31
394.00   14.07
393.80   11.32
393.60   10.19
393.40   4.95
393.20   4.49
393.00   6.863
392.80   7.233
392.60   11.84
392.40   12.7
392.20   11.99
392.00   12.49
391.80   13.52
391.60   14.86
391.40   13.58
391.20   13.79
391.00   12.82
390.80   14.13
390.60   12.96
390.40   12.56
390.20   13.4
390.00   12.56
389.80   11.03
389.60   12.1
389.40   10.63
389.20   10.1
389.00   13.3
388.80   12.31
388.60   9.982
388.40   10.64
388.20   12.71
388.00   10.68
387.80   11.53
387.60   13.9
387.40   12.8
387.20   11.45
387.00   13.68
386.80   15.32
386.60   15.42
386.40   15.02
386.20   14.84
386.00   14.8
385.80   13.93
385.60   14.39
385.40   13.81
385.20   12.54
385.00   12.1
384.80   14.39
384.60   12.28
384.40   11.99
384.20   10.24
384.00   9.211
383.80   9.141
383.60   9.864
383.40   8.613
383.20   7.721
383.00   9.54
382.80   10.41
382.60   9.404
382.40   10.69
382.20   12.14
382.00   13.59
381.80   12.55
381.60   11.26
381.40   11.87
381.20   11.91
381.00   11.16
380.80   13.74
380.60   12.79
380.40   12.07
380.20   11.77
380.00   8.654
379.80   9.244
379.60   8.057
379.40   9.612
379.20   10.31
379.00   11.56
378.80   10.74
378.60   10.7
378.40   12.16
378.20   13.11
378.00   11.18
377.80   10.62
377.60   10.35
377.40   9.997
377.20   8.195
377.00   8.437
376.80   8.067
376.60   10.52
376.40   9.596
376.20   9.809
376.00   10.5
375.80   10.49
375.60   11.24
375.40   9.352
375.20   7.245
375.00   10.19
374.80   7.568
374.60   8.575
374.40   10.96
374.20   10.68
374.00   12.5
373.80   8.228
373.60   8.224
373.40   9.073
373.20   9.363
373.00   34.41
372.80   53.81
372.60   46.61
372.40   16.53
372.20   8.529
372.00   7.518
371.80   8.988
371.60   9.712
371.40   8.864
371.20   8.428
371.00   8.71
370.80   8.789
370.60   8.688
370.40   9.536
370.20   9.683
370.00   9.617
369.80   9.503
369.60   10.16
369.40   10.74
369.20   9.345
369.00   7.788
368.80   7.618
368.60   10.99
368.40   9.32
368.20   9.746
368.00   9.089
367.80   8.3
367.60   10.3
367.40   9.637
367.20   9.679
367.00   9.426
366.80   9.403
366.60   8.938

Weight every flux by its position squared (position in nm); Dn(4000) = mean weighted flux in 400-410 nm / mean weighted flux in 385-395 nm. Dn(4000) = 1.26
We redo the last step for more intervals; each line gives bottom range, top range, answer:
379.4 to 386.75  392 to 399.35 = 1.03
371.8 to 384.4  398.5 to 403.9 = 1.39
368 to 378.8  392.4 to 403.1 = 1.22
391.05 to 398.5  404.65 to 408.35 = 1.33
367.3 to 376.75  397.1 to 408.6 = 1.40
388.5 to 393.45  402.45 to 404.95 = 1.37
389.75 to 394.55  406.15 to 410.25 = 1.27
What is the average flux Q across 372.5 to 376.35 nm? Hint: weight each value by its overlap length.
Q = 15.1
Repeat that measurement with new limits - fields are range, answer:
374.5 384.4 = 10.3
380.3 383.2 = 11.5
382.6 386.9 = 12.1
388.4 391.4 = 12.3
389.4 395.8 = 12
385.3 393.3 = 12.4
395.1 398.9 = 11.4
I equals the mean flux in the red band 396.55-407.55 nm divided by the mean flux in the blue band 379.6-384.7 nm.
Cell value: 1.27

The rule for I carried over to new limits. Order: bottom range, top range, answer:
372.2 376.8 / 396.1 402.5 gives 0.89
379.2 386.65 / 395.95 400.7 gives 1.05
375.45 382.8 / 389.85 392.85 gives 1.19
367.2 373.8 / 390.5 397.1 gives 0.91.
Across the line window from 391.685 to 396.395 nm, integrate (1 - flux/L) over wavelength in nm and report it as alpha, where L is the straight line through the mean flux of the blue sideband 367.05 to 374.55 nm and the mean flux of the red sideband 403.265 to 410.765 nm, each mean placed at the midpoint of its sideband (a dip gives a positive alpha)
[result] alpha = 0.70 nm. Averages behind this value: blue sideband 12.4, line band 11.4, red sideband 14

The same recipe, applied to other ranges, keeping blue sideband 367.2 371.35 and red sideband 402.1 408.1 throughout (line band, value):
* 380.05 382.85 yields -0.179 nm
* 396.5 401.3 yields 0.378 nm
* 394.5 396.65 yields 0.148 nm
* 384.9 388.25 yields -0.470 nm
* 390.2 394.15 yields 0.361 nm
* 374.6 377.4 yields 0.262 nm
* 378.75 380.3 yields 0.118 nm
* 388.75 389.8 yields 0.053 nm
